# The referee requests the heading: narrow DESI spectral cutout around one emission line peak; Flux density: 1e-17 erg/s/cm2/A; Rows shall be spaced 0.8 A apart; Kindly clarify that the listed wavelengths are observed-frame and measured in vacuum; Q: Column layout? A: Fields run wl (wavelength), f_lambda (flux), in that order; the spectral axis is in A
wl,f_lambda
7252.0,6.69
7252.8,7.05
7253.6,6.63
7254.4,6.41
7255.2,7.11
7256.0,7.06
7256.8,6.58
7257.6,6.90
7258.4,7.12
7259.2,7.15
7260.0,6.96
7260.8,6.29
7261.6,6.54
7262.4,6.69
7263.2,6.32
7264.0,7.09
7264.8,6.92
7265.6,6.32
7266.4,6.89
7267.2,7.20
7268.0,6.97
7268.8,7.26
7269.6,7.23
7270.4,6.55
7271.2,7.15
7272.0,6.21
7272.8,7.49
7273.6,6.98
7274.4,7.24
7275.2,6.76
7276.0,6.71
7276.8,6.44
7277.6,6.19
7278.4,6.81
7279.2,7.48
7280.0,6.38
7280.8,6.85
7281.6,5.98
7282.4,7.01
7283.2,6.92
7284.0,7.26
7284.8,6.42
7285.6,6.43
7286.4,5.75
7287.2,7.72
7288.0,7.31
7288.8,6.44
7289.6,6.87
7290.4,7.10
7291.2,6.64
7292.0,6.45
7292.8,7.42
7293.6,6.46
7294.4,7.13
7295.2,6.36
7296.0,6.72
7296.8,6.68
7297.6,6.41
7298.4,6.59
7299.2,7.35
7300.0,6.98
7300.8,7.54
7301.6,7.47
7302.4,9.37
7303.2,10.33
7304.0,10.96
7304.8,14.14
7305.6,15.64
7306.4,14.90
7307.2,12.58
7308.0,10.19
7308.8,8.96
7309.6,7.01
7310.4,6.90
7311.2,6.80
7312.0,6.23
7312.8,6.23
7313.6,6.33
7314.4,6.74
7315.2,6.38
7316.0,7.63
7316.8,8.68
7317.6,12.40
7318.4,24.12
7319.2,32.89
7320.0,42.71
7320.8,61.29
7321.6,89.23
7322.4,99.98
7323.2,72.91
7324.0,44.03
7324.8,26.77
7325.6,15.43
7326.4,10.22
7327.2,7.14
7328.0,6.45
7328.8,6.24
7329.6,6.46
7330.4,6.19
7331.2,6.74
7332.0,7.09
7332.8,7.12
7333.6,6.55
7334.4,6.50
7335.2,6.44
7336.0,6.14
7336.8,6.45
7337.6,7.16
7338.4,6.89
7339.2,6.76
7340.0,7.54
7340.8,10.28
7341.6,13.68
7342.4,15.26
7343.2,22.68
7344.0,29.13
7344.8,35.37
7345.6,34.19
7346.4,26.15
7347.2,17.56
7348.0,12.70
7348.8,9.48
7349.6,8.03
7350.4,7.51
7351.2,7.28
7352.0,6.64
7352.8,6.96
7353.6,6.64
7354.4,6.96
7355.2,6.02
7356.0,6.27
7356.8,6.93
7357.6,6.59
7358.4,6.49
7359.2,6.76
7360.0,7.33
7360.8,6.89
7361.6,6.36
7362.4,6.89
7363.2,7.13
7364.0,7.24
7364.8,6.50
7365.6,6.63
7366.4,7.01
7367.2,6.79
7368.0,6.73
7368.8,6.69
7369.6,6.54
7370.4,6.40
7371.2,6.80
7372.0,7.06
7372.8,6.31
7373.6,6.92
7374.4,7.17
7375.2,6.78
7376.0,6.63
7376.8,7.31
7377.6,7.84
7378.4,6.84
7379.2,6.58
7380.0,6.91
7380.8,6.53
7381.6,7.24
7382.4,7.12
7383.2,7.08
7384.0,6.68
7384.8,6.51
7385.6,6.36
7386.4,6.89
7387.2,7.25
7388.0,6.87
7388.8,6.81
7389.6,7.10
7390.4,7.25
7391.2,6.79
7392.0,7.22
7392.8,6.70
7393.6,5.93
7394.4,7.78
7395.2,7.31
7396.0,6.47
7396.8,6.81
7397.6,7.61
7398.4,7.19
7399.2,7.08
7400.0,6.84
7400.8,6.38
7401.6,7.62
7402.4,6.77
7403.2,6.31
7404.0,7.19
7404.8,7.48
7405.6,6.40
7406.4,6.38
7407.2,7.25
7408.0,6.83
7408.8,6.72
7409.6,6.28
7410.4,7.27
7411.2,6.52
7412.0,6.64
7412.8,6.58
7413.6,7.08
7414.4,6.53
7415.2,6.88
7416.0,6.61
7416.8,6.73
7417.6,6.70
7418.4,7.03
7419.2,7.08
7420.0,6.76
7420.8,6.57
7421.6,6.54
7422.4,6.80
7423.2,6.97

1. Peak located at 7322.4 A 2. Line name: H-alpha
